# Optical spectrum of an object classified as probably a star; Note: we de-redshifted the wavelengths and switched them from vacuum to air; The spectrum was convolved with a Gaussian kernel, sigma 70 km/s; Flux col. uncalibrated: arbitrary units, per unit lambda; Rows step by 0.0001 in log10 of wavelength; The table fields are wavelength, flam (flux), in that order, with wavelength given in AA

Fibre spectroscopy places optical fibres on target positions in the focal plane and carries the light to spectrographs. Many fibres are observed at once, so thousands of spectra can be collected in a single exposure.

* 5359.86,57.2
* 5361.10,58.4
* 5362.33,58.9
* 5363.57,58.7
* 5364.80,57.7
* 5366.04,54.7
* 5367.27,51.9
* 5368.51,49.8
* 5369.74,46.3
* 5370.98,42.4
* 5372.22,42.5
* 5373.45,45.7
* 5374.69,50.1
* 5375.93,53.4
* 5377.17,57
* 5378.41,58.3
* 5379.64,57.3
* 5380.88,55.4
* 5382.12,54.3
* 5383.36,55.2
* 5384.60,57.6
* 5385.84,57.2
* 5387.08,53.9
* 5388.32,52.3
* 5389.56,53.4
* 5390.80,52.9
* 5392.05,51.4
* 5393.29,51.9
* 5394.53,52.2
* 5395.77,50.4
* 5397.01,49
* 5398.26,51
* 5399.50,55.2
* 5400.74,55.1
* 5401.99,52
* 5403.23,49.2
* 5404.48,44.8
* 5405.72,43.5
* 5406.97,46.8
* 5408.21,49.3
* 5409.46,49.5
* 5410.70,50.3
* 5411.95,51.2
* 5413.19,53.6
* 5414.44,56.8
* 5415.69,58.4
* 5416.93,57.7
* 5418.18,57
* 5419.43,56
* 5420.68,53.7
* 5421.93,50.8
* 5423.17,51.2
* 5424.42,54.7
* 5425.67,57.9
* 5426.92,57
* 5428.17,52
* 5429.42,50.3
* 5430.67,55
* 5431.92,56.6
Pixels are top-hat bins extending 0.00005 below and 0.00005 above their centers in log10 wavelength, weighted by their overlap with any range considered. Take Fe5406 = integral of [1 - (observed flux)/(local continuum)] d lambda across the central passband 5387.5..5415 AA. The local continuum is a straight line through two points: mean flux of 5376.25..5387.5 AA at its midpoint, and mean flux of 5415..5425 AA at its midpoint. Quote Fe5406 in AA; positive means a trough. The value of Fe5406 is 2.27 AA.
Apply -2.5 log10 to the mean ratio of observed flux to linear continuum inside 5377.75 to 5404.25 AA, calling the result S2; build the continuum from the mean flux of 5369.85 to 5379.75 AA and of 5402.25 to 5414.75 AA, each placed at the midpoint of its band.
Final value -0.08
